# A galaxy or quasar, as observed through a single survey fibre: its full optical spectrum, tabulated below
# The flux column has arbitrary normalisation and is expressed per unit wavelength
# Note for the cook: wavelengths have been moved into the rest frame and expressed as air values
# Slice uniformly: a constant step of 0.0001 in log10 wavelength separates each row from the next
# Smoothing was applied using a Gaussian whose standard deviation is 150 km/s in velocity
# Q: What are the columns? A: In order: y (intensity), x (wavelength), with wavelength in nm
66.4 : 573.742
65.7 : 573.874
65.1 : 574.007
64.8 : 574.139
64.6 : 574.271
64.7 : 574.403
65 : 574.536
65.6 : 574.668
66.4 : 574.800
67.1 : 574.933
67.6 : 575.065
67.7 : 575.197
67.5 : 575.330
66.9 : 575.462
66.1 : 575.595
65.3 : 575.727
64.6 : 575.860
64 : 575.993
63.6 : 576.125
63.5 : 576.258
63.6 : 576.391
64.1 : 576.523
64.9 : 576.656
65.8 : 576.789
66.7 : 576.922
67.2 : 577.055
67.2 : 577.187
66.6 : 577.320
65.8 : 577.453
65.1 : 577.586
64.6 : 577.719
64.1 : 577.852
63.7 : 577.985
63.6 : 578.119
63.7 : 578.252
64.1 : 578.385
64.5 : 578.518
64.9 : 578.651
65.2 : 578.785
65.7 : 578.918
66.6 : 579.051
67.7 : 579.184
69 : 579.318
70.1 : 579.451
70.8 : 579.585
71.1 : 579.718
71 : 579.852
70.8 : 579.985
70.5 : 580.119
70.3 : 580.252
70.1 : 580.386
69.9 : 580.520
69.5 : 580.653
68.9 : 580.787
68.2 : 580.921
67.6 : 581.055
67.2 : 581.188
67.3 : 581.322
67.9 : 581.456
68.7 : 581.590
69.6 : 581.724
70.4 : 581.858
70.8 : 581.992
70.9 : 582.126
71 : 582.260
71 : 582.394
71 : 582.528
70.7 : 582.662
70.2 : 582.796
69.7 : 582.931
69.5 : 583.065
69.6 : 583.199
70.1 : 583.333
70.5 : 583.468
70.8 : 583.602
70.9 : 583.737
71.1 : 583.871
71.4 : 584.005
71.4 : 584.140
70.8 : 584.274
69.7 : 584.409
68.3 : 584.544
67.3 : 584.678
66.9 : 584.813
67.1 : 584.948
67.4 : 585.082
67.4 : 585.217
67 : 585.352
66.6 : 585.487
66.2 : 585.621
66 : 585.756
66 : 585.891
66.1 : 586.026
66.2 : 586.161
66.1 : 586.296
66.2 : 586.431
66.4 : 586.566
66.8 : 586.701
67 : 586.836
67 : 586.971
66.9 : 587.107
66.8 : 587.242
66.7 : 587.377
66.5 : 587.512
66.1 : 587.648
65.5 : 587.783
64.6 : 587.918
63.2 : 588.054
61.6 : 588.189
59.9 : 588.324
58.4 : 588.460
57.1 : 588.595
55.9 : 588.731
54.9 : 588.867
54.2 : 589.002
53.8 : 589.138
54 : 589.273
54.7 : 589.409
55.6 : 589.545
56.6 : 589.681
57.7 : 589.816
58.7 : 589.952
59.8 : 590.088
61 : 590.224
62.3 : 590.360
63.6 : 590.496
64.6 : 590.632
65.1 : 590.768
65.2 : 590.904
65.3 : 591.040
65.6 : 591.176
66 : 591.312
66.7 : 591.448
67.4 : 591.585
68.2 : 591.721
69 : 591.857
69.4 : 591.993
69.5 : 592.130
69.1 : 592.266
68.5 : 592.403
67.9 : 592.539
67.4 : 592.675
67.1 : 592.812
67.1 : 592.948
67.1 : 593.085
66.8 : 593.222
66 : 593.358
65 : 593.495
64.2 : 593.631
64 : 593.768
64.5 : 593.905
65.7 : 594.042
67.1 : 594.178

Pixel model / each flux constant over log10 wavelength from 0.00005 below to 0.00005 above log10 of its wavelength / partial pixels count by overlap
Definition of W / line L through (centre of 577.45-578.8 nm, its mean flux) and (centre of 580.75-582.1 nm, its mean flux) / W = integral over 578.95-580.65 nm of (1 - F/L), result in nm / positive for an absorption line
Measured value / -0.08 nm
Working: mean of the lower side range 64.4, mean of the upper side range 68.7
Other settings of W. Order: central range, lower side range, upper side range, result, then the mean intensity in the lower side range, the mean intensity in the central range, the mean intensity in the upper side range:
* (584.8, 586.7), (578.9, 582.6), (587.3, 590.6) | -0.090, 69.5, 66.6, 59.8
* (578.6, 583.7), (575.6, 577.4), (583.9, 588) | -0.245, 65.2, 69.4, 67.2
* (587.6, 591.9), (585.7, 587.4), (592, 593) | 0.392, 66.5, 61.3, 68.2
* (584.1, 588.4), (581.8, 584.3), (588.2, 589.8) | -0.249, 70.6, 66.4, 56.2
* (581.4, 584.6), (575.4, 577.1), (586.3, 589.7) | -0.365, 65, 70.3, 61.6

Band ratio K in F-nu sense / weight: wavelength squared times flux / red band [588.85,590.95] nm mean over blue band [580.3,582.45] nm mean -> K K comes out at 0.88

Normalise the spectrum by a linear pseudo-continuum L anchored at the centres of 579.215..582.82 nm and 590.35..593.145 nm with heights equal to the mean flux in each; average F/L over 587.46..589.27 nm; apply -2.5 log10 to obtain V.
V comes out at 0.14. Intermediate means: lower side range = 69.8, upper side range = 66.9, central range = 59.9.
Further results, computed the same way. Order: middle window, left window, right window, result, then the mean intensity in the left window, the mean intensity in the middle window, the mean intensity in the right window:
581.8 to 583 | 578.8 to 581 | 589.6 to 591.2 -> -0.049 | 69.3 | 70.6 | 62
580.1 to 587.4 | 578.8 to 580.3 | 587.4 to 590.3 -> -0.065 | 69.3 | 68.6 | 59.2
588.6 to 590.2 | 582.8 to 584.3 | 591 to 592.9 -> 0.216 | 70.5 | 56.2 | 67.7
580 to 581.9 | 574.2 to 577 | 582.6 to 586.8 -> -0.029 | 65.5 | 69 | 68.4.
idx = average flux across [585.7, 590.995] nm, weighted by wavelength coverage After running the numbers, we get 62.2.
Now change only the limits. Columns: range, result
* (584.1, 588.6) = 66.1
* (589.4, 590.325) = 58.1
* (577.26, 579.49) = 65.5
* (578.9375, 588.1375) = 68.5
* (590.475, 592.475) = 67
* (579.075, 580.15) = 69.9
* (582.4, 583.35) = 70.2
